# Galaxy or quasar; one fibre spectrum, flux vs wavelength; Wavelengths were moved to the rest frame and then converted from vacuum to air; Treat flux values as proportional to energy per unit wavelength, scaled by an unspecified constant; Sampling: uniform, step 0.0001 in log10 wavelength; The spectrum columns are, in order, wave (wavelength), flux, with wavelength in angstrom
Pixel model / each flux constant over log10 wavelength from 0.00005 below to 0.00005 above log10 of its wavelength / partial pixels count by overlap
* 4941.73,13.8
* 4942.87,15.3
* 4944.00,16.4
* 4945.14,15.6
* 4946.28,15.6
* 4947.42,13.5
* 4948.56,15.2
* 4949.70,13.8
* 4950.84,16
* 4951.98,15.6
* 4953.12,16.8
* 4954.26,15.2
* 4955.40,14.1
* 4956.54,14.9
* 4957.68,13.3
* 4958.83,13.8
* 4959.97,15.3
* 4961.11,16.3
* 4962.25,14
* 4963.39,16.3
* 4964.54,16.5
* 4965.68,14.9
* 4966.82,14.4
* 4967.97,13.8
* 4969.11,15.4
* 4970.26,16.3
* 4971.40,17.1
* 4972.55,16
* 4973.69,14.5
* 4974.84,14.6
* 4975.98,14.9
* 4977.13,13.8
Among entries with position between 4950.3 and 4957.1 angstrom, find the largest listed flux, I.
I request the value 16.8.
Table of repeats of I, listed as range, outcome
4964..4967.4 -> 16.5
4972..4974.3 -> 16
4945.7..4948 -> 15.6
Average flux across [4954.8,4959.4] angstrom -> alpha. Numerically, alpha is 14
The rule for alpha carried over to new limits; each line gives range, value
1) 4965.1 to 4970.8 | 15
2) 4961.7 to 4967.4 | 15.2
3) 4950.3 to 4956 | 15.5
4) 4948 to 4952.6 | 15.2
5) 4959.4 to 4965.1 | 15.7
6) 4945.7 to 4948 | 14.5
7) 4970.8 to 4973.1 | 16.5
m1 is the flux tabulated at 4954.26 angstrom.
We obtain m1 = 15.2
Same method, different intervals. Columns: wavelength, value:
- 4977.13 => 13.8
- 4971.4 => 17.1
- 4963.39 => 16.3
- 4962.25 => 14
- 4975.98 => 14.9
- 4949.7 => 13.8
